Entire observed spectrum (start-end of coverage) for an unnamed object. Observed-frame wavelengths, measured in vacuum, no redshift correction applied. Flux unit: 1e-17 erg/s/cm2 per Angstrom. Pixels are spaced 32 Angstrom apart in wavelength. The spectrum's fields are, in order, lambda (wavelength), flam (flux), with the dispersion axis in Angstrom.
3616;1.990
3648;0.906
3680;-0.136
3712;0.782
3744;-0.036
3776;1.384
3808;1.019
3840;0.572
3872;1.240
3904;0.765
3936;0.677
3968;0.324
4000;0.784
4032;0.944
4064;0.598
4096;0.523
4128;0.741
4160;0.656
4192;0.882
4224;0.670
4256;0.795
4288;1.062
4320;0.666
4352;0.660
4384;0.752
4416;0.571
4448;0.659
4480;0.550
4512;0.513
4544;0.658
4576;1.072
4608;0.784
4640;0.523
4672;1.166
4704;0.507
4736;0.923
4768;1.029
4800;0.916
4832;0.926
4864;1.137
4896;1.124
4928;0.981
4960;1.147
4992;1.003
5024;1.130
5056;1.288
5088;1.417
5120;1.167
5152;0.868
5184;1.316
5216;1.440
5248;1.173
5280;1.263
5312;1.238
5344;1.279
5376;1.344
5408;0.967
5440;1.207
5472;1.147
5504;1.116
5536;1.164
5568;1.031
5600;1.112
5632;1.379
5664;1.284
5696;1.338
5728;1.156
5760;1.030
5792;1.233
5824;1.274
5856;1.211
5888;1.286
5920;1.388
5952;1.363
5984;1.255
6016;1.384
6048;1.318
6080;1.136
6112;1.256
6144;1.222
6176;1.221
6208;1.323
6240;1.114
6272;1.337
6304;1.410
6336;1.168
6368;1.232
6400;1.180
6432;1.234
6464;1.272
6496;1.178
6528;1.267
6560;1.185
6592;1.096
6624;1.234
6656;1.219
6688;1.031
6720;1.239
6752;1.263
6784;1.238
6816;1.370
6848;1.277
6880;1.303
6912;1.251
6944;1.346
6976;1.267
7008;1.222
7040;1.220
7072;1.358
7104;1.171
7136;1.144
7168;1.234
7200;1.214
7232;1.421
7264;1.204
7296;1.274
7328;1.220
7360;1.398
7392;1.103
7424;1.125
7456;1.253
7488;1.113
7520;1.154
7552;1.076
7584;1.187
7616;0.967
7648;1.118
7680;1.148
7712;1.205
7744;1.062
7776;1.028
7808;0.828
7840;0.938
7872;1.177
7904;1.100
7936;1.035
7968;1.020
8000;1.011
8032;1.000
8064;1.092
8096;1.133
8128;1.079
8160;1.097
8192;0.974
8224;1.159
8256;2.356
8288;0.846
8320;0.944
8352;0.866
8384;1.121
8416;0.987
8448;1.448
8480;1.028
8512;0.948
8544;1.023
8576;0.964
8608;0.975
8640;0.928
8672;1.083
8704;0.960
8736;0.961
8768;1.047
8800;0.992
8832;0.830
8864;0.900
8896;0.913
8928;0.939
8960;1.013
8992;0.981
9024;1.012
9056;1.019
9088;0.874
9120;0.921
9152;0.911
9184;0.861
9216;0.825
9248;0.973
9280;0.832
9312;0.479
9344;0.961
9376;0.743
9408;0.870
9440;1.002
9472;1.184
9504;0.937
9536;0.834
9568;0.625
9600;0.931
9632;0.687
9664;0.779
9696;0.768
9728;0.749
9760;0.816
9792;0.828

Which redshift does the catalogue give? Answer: 0.26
